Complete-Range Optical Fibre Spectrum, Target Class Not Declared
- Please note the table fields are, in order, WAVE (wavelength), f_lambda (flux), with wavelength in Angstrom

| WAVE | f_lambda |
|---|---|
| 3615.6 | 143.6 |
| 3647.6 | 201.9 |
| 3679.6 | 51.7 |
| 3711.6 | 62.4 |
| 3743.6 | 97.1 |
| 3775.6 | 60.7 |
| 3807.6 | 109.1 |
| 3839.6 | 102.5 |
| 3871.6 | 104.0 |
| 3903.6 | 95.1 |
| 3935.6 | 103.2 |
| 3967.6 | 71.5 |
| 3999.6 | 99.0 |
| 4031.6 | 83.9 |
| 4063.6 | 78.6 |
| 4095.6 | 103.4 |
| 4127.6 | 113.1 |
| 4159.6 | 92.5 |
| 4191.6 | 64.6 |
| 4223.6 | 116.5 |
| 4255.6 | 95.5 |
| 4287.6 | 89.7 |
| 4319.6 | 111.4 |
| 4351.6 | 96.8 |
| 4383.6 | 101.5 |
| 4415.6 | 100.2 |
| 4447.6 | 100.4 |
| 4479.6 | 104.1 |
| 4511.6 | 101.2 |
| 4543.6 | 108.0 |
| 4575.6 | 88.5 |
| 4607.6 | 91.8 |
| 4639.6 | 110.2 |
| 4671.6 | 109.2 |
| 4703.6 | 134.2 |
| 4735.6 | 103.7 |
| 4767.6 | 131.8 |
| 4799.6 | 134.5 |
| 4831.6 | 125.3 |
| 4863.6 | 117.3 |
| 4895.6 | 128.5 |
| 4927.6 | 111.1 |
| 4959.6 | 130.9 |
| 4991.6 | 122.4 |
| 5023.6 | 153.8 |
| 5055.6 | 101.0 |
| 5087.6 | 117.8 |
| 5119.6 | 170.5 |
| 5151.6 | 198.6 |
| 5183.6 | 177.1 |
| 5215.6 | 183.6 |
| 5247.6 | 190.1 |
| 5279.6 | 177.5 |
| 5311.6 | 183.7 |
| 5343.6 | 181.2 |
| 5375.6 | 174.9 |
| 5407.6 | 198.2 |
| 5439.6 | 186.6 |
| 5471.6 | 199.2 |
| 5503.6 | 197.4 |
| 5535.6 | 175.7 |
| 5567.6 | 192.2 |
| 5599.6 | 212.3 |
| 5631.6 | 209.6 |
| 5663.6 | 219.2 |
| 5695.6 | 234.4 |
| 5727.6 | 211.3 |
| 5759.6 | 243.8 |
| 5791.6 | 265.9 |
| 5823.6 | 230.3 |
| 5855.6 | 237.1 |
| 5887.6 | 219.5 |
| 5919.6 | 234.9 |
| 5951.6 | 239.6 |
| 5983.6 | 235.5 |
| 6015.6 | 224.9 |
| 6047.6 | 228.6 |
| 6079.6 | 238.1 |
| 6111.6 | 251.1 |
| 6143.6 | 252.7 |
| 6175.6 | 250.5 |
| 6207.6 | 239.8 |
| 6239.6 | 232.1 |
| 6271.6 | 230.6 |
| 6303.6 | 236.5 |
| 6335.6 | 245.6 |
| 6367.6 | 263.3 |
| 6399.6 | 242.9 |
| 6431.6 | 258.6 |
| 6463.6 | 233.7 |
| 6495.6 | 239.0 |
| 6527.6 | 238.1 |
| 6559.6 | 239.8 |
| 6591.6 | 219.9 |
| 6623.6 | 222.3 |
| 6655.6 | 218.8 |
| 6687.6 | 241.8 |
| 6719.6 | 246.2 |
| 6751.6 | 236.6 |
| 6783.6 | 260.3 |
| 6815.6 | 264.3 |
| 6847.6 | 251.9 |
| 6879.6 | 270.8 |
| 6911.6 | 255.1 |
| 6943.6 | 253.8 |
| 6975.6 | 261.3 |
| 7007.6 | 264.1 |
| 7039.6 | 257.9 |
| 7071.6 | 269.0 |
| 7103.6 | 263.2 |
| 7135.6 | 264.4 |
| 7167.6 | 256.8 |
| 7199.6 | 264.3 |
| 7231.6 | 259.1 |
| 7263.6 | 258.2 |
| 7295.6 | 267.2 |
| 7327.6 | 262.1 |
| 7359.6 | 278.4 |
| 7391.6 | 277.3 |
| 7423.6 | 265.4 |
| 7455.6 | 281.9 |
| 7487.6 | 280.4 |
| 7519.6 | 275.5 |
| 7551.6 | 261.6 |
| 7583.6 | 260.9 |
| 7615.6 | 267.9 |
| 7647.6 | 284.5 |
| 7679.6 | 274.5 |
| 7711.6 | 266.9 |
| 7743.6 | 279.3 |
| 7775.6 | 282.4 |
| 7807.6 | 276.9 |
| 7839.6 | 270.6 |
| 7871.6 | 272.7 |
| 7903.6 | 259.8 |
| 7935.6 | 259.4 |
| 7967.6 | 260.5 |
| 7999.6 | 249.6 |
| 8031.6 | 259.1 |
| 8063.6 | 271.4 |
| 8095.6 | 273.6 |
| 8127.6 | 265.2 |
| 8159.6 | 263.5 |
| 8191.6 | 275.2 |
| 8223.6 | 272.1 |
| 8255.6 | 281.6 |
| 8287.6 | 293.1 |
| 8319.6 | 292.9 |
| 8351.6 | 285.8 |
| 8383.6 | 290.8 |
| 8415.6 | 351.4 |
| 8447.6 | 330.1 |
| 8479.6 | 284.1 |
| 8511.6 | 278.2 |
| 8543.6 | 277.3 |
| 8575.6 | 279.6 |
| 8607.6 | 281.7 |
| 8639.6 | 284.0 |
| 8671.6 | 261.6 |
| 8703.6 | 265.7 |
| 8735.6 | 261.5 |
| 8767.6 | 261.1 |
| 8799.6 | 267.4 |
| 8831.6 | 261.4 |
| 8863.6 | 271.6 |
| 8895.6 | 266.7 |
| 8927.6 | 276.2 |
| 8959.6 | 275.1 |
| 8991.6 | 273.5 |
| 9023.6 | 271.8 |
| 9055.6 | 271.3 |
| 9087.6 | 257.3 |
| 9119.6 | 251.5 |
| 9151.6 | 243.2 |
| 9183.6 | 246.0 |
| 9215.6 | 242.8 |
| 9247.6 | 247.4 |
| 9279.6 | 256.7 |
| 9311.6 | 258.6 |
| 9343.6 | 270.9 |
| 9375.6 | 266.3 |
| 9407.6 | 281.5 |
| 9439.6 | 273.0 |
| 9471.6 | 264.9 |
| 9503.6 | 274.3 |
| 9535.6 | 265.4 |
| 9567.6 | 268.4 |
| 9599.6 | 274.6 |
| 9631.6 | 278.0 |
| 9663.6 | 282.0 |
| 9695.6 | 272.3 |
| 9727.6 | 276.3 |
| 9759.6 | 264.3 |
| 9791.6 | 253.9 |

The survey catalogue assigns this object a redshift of 0.283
